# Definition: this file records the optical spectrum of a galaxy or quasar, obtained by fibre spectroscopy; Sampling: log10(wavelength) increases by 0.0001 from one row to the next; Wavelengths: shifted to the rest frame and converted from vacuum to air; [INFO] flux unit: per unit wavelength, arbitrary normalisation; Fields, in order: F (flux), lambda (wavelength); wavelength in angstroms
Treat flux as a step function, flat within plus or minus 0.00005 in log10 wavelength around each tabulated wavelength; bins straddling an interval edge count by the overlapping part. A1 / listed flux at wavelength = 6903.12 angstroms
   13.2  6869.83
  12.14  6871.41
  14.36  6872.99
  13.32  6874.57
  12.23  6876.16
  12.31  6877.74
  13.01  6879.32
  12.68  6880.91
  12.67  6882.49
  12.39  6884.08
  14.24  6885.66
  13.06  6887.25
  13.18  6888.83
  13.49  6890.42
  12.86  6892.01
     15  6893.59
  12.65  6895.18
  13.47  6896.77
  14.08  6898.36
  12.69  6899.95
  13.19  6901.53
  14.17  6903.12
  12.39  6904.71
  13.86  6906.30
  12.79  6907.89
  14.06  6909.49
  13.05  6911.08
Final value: 14.17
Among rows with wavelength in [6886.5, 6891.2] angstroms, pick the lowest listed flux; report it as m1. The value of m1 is 13.06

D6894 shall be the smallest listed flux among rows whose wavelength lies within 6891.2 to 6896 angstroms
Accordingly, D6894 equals 12.65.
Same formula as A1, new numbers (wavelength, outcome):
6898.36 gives 14.08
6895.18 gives 12.65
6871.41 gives 12.14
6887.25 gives 13.06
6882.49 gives 12.67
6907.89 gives 12.79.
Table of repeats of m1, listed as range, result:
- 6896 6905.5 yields 12.39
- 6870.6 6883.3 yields 12.14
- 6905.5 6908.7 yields 12.79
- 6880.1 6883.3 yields 12.67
